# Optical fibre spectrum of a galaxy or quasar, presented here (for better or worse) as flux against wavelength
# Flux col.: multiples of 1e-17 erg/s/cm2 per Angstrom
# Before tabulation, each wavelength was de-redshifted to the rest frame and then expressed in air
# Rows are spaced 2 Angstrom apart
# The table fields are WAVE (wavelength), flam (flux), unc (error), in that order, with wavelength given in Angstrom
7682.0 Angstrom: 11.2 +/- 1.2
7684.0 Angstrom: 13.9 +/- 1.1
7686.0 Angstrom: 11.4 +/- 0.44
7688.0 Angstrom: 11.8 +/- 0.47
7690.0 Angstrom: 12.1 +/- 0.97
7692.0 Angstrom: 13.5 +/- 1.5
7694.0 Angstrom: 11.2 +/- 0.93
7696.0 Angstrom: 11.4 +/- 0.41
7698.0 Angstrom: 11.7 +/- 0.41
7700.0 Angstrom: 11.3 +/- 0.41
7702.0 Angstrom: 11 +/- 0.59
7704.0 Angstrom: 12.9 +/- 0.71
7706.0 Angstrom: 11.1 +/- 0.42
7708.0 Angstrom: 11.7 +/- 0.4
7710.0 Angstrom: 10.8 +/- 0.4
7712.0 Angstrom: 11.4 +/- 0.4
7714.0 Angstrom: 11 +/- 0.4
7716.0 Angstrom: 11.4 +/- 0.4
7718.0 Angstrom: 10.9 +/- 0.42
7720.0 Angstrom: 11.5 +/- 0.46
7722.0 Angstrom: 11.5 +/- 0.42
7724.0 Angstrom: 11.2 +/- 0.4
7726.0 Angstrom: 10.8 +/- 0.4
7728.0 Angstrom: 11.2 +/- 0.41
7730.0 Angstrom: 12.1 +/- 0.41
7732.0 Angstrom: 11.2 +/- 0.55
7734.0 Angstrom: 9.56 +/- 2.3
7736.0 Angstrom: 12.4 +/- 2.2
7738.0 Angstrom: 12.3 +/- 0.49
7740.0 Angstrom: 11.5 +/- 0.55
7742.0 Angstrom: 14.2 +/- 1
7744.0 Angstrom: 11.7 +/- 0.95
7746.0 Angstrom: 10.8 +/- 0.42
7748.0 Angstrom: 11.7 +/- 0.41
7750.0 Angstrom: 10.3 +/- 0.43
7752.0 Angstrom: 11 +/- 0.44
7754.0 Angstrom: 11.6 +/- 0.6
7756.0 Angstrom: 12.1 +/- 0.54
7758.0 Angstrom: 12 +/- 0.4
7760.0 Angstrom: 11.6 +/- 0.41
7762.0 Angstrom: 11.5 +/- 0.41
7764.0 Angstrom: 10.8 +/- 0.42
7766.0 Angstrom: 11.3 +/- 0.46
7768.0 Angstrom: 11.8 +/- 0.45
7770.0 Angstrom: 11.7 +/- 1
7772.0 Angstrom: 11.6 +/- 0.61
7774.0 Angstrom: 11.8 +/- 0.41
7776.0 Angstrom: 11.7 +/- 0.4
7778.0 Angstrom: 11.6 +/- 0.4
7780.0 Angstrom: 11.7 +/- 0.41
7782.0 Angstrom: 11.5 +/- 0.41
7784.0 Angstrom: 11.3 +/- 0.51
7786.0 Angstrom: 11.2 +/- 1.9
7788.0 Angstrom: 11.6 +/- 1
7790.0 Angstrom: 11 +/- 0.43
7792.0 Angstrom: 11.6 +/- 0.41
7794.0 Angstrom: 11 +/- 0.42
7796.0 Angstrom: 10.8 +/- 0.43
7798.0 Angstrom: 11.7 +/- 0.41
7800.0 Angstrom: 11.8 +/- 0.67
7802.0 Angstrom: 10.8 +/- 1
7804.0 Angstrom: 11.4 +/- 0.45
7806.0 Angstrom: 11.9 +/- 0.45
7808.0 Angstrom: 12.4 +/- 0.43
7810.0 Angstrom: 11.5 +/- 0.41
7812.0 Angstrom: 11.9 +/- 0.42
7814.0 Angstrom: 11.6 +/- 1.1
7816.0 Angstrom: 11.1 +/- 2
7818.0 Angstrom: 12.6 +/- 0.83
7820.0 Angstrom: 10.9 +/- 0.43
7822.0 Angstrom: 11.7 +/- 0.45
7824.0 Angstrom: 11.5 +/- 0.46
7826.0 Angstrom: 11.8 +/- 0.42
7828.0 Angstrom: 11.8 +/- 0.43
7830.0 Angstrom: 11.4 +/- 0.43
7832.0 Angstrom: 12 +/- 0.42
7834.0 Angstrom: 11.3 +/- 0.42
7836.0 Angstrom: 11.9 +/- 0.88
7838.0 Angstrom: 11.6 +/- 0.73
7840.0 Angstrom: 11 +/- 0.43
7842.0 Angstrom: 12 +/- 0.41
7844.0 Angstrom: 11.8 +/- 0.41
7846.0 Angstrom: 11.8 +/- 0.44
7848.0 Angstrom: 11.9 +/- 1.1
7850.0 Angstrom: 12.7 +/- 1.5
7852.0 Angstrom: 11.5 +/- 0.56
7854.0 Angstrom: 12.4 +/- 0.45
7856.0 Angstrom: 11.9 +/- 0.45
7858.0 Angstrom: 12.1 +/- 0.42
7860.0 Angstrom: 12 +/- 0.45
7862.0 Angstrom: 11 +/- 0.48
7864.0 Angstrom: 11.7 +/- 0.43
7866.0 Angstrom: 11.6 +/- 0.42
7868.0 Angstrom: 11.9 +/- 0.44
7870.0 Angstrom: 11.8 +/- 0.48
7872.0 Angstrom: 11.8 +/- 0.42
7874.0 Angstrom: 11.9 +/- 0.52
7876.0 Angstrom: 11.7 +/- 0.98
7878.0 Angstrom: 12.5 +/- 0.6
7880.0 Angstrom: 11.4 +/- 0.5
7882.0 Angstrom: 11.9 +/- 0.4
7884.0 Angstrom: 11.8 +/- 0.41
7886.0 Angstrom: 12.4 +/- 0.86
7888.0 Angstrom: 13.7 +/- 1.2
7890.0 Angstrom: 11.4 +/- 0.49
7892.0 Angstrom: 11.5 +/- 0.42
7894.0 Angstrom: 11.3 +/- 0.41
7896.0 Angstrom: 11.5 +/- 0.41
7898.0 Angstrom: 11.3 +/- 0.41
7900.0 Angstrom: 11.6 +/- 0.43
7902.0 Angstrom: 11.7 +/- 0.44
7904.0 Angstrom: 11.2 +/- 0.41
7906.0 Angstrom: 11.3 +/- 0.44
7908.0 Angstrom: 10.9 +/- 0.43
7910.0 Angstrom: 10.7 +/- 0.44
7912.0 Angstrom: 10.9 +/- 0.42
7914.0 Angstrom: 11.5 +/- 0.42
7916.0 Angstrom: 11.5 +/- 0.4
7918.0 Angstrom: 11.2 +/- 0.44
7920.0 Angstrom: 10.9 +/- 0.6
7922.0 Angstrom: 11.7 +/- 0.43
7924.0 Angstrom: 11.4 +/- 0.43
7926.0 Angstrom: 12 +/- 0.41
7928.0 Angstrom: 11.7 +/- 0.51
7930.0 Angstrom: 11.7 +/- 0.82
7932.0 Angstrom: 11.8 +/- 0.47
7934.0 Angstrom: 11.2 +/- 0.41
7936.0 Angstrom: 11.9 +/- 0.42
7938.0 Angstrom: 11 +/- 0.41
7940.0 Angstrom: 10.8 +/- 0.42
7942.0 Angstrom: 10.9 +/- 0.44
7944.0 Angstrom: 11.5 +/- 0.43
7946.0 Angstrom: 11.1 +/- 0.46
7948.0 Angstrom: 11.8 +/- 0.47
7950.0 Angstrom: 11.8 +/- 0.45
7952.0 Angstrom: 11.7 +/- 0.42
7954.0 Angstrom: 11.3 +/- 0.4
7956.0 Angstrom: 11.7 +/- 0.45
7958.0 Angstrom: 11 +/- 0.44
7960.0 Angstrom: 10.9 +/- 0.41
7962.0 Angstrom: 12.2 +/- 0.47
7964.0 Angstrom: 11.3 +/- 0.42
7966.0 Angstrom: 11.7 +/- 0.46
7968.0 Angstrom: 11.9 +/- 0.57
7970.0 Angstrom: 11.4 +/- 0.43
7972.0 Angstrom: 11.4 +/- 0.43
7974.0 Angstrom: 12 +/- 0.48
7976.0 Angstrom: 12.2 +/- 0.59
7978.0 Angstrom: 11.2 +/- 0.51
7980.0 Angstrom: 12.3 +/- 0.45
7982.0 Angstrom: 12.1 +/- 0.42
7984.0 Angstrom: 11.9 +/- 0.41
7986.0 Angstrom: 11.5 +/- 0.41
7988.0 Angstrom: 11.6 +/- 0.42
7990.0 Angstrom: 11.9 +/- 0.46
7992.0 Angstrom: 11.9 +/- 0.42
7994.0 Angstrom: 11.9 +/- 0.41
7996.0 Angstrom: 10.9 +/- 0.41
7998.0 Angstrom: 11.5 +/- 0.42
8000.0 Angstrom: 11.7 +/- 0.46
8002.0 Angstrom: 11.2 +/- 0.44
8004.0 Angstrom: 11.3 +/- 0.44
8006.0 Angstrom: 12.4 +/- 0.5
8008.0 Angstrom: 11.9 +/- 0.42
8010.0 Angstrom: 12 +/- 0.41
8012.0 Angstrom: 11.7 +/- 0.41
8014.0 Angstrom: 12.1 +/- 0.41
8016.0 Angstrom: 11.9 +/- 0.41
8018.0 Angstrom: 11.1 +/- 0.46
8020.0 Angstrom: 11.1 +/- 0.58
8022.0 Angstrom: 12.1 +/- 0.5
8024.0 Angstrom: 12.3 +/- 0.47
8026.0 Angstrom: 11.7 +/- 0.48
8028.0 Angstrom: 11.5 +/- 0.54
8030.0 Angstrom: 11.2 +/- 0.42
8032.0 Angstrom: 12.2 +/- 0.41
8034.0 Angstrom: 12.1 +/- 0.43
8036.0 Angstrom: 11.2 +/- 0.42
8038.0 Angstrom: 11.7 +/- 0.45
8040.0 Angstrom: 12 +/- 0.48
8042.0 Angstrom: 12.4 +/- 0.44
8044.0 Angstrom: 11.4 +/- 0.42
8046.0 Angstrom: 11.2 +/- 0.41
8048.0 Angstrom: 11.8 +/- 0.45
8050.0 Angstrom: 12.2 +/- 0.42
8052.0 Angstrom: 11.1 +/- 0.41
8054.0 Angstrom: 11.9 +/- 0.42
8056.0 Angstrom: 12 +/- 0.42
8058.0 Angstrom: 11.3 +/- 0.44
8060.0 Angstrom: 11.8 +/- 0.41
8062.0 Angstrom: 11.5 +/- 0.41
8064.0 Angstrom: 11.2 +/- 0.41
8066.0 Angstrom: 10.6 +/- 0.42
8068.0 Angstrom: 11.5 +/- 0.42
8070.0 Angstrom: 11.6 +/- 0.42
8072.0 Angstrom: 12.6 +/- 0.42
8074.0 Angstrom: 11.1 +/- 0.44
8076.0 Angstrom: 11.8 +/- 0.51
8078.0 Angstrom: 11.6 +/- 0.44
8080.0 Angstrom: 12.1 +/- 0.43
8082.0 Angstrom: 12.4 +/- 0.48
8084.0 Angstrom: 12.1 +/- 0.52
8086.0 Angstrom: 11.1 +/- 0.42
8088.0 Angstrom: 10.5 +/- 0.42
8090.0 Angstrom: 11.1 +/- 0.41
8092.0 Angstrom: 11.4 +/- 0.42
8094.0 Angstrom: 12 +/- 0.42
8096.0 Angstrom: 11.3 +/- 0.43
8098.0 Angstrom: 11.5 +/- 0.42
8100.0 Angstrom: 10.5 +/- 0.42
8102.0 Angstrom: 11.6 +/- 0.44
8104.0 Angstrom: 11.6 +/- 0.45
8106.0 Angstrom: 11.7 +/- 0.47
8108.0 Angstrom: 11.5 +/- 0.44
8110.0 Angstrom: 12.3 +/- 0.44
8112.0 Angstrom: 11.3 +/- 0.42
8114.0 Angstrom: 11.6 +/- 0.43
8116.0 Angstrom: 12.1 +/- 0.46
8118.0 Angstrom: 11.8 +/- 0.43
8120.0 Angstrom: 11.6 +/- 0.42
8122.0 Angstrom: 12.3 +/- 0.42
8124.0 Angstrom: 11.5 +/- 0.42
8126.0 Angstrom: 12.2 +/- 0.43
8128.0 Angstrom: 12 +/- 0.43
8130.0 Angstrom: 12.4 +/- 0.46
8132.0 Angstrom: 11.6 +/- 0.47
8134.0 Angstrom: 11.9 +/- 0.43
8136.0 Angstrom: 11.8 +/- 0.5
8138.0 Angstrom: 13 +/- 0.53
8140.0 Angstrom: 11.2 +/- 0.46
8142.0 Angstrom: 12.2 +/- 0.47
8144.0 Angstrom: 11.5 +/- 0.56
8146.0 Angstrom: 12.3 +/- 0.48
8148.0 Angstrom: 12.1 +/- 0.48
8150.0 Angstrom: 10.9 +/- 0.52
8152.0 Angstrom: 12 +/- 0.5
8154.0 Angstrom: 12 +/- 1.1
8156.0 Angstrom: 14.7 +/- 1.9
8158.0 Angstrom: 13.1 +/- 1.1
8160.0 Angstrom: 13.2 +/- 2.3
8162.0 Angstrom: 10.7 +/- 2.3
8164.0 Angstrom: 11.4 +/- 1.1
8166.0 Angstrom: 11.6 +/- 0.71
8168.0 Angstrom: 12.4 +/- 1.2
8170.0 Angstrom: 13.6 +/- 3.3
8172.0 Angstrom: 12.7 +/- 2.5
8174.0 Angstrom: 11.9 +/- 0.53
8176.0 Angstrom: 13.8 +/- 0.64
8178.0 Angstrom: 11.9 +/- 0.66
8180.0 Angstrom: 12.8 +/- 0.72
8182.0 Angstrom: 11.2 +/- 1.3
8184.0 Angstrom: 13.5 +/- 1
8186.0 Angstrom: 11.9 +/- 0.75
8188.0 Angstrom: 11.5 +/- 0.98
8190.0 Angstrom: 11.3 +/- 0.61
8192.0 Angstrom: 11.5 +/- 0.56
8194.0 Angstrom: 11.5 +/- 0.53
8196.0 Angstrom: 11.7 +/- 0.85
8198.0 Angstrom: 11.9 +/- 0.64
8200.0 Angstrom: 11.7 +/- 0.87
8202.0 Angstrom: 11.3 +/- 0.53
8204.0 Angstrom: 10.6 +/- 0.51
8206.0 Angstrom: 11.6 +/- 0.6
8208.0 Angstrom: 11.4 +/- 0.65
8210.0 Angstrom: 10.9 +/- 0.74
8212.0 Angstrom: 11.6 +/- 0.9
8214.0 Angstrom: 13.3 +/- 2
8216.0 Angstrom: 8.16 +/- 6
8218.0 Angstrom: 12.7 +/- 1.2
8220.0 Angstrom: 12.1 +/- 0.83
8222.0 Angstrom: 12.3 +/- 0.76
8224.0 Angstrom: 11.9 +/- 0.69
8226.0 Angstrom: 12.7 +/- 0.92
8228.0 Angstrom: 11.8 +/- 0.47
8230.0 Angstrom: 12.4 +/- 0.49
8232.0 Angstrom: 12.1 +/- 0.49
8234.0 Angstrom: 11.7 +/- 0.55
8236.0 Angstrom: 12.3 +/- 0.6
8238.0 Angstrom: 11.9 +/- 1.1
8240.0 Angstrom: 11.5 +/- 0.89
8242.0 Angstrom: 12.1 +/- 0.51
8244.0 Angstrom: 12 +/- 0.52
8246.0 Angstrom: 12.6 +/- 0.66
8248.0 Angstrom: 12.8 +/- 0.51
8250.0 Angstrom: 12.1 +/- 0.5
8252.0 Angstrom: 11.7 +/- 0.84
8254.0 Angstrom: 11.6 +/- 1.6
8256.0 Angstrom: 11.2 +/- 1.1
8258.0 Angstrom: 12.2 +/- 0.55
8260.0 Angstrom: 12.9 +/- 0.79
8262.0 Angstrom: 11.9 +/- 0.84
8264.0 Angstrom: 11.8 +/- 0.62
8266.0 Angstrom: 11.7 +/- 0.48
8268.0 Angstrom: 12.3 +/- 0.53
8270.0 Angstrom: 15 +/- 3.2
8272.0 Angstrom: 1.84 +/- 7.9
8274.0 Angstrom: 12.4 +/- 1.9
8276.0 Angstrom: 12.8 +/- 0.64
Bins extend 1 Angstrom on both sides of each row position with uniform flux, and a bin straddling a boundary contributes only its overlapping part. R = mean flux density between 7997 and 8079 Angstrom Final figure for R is 11.7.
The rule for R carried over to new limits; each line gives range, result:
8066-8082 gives 11.7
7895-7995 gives 11.5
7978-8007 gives 11.7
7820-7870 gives 11.7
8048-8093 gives 11.6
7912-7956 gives 11.4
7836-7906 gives 11.8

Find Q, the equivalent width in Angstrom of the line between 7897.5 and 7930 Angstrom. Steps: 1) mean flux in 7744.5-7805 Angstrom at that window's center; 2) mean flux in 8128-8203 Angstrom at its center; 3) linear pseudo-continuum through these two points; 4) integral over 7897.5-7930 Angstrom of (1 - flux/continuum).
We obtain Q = 0.84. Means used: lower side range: 11.4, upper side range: 12.1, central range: 11.4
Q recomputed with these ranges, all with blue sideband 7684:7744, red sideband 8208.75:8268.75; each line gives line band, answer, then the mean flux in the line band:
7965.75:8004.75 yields 0.4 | 11.7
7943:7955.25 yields 0.2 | 11.5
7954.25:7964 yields 0.3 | 11.4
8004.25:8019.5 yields 0.0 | 11.8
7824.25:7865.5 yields -0.2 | 11.8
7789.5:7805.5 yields 0.5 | 11.3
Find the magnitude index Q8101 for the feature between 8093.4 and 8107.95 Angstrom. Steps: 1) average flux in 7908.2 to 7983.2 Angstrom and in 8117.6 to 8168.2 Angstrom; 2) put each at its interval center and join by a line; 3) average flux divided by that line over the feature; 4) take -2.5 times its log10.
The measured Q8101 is 0.05 mag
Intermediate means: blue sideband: 11.5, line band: 11.4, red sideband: 12.1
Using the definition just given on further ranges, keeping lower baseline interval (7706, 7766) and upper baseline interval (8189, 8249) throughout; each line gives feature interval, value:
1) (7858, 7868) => -0.01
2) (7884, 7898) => -0.03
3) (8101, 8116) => 0.00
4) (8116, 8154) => -0.02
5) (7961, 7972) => -0.01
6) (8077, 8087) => -0.02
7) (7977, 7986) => -0.02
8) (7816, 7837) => -0.02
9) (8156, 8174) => -0.06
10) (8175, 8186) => -0.07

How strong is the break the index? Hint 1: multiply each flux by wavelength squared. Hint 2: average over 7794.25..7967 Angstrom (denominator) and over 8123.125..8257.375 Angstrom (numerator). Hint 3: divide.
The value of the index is 1.1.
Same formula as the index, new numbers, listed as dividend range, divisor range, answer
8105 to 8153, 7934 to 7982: 1.07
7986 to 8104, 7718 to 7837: 1.08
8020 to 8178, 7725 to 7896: 1.09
